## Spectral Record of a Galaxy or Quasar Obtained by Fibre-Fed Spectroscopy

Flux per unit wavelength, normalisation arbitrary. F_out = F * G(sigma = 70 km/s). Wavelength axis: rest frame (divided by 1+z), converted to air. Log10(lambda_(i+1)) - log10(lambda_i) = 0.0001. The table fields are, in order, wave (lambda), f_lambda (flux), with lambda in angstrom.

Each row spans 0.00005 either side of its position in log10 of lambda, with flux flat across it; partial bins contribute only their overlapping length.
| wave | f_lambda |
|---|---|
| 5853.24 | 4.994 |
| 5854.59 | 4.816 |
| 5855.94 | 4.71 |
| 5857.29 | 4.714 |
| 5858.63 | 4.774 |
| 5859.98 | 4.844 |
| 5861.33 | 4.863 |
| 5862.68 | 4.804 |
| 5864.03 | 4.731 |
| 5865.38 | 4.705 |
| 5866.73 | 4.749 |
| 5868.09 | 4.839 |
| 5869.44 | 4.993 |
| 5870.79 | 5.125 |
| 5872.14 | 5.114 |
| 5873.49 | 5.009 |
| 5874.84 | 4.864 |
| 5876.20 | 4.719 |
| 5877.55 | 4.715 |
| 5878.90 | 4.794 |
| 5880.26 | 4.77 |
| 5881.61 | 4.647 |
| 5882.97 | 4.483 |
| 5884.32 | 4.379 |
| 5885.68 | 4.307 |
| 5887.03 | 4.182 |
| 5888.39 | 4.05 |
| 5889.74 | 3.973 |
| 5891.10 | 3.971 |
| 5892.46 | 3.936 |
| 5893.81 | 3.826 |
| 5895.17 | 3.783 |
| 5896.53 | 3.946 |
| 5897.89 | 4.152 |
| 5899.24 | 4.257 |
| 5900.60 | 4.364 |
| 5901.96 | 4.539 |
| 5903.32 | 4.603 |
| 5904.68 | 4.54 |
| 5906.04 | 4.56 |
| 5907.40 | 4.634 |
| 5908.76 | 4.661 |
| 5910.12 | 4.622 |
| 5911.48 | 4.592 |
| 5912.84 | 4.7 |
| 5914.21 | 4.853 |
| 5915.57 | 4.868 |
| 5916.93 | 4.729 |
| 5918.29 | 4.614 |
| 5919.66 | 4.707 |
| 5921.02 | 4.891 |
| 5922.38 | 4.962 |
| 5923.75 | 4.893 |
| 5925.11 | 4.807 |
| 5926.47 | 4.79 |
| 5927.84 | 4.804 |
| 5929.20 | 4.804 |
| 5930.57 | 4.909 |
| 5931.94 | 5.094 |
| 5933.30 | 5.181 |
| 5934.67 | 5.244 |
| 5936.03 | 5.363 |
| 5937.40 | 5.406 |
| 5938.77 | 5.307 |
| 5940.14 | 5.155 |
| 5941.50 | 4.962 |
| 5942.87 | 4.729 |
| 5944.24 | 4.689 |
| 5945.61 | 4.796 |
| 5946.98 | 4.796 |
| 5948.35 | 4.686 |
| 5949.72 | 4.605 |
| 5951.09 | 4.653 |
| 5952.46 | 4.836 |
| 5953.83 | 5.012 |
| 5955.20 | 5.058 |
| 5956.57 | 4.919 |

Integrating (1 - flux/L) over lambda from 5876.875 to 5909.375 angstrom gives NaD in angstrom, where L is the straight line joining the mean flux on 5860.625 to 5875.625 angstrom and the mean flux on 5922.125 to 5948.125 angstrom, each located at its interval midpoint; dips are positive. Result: 3.9 angstrom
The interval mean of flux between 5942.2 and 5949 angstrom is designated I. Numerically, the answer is 4.74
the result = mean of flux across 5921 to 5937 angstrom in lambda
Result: 4.99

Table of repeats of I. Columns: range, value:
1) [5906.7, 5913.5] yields 4.64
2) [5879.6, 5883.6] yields 4.63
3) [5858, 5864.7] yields 4.8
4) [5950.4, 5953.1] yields 4.74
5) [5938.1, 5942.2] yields 5.14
